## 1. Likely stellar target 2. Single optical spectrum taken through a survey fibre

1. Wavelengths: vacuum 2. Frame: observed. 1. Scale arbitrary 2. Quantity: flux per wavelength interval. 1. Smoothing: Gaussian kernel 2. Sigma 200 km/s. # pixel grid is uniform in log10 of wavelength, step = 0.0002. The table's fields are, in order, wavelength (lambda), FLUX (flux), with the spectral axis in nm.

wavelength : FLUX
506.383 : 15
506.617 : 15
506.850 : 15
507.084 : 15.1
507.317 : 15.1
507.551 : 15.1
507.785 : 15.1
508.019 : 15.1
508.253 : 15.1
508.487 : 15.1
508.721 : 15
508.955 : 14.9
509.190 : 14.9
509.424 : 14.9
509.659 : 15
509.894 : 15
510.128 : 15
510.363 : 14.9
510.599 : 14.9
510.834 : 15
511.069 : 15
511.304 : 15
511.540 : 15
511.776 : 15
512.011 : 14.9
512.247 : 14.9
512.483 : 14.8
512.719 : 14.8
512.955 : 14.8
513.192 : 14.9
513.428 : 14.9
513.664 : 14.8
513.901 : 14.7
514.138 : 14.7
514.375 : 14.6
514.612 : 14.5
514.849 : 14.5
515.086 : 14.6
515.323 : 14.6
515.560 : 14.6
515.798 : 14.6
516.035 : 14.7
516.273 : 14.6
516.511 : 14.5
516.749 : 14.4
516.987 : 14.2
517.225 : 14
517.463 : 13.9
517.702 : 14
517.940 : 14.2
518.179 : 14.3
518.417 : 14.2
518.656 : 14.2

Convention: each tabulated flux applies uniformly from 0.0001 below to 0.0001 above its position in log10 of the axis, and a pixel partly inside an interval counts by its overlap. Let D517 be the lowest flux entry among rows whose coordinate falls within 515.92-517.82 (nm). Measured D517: 13.9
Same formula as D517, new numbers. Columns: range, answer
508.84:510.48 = 14.9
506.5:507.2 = 15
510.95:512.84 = 14.8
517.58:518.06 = 14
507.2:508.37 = 15.1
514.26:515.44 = 14.5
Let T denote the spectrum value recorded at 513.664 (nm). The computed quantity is 14.8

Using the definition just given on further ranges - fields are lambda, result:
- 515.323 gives 14.6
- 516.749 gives 14.4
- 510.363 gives 14.9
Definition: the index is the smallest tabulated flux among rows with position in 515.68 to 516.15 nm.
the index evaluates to 14.6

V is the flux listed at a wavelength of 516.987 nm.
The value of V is 14.2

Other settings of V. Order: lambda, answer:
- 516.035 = 14.7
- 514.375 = 14.6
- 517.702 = 14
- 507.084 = 15.1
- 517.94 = 14.2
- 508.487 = 15.1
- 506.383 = 15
